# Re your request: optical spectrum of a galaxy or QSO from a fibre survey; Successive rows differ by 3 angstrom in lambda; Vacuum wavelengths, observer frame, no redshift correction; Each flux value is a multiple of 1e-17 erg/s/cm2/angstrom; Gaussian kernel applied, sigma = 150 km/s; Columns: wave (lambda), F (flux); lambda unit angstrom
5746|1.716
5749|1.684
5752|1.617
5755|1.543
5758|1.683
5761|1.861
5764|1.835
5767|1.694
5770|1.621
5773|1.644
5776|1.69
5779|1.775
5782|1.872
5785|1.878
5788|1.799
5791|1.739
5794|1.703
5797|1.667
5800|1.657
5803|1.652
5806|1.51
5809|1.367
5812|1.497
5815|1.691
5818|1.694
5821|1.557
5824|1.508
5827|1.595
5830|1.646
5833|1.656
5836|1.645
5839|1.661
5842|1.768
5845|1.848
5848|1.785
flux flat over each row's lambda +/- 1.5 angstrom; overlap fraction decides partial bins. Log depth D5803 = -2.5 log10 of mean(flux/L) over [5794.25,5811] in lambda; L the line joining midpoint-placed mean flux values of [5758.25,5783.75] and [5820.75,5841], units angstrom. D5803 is 0.07 mag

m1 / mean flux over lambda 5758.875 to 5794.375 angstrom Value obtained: 1.76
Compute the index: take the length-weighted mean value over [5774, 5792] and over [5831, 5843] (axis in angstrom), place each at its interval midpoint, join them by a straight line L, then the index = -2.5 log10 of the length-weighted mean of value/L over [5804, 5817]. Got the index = 0.136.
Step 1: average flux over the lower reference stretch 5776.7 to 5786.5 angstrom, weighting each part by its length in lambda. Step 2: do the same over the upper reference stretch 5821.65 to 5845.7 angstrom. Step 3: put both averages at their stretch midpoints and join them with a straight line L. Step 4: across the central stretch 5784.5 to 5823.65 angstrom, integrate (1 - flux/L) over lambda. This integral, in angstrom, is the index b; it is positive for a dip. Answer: 2.6 angstrom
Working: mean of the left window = 1.83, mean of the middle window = 1.64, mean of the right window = 1.66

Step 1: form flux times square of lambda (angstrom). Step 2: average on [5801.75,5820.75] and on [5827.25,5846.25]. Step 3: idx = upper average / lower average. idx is 1.1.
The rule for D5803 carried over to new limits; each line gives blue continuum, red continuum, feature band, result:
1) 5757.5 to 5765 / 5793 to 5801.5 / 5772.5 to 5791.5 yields -0.03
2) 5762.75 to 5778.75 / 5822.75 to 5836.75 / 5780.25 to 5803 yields -0.05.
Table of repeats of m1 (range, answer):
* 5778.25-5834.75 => 1.65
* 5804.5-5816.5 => 1.52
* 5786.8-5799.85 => 1.72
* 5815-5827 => 1.6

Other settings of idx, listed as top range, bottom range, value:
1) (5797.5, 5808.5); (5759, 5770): 0.91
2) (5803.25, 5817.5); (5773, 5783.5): 0.89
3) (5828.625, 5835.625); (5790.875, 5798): 0.98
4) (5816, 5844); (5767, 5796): 0.96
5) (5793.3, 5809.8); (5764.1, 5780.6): 0.95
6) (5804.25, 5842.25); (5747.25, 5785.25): 0.95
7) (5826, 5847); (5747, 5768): 1.02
